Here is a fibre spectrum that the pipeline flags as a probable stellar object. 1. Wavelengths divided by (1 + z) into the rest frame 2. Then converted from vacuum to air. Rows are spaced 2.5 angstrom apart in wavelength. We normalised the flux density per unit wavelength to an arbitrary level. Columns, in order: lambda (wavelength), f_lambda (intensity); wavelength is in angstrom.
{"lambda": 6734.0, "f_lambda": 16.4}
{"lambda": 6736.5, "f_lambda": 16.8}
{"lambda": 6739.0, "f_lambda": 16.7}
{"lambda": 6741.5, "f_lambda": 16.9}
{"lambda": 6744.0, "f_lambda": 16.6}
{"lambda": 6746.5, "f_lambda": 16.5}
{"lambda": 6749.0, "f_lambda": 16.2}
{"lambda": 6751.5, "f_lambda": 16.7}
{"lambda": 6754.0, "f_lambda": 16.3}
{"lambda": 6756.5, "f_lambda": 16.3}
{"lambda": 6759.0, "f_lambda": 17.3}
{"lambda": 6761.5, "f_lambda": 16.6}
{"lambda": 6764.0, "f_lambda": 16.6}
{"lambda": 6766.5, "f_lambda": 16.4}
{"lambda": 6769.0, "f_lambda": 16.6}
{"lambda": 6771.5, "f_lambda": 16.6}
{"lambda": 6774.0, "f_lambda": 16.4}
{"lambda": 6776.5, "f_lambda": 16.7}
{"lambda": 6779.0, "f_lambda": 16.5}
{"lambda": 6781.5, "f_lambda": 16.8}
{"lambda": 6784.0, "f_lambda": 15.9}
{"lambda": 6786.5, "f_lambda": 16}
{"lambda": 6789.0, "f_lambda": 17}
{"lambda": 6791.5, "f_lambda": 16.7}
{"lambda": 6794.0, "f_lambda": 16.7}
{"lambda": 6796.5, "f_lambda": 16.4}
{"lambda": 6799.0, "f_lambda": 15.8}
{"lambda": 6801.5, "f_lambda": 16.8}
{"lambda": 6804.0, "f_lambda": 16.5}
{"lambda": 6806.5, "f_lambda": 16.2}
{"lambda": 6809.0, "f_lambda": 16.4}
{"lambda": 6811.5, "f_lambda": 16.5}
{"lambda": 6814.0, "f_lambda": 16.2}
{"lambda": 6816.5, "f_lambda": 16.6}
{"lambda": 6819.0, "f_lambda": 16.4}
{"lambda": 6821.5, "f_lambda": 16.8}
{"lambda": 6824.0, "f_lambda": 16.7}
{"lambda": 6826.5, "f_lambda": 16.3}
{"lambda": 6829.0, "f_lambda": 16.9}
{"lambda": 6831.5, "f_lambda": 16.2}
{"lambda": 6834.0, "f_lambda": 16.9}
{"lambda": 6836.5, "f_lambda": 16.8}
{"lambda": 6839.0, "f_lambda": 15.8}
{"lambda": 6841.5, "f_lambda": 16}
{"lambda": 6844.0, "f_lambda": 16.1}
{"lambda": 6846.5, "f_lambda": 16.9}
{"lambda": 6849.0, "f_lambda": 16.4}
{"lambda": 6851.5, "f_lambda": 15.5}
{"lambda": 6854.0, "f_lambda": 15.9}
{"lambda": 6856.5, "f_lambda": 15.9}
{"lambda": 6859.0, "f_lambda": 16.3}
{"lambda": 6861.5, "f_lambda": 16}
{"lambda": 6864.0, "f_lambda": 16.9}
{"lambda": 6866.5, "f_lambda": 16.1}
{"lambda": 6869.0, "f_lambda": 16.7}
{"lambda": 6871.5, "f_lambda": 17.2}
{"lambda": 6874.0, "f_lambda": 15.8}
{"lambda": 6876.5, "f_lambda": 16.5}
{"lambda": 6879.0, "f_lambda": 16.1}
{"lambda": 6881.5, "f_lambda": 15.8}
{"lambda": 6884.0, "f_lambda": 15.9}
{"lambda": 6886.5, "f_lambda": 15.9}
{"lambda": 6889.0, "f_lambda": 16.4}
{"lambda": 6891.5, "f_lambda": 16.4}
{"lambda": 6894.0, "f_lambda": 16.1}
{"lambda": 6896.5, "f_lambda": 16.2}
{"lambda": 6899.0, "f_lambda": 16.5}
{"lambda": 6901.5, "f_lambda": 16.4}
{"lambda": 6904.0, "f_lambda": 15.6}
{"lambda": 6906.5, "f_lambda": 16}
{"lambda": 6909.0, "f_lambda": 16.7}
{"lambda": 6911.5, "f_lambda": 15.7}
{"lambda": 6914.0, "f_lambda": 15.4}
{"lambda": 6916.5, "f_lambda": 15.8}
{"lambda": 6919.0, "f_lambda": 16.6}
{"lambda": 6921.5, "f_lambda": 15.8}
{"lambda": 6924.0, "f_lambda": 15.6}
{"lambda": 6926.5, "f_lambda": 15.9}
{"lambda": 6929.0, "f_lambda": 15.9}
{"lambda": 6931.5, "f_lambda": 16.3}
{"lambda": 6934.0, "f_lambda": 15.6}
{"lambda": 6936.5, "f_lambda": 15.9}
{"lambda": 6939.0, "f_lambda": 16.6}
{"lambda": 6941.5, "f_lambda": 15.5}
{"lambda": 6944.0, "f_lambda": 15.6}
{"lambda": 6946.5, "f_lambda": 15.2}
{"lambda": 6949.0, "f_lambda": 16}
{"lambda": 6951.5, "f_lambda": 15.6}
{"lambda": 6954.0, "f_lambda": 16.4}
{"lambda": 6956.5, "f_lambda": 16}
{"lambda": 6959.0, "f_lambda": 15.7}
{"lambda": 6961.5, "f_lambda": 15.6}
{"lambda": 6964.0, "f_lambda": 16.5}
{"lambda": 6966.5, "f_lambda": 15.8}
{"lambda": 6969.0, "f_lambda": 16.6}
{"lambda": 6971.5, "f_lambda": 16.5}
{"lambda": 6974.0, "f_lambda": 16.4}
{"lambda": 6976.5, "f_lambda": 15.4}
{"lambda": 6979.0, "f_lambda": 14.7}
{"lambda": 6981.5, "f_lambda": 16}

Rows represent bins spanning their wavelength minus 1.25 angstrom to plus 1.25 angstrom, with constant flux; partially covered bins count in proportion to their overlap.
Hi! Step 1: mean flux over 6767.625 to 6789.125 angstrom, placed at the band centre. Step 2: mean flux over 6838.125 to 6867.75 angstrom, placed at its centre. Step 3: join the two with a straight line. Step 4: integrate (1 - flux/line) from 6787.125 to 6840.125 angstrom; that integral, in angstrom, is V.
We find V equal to -0.6 angstrom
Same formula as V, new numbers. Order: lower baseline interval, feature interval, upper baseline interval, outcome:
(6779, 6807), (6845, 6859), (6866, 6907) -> 0.1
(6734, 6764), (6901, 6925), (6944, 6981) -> 0.1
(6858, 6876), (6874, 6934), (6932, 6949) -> 0.2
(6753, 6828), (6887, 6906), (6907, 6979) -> -0.1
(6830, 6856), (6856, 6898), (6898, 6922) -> -0.3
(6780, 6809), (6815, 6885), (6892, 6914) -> -0.3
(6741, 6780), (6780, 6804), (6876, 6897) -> 0.0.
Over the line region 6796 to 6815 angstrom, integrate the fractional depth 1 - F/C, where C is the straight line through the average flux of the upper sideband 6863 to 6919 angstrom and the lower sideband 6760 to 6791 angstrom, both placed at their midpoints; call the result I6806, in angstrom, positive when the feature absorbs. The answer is 0.1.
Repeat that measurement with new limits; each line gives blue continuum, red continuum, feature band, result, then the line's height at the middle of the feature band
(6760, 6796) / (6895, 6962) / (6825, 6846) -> -0.12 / 16.3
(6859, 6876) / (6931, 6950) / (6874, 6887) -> 0.24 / 16.3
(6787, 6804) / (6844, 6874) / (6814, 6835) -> -0.18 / 16.4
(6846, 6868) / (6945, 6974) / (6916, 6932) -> 0.09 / 16.1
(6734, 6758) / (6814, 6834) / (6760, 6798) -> 0.07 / 16.6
